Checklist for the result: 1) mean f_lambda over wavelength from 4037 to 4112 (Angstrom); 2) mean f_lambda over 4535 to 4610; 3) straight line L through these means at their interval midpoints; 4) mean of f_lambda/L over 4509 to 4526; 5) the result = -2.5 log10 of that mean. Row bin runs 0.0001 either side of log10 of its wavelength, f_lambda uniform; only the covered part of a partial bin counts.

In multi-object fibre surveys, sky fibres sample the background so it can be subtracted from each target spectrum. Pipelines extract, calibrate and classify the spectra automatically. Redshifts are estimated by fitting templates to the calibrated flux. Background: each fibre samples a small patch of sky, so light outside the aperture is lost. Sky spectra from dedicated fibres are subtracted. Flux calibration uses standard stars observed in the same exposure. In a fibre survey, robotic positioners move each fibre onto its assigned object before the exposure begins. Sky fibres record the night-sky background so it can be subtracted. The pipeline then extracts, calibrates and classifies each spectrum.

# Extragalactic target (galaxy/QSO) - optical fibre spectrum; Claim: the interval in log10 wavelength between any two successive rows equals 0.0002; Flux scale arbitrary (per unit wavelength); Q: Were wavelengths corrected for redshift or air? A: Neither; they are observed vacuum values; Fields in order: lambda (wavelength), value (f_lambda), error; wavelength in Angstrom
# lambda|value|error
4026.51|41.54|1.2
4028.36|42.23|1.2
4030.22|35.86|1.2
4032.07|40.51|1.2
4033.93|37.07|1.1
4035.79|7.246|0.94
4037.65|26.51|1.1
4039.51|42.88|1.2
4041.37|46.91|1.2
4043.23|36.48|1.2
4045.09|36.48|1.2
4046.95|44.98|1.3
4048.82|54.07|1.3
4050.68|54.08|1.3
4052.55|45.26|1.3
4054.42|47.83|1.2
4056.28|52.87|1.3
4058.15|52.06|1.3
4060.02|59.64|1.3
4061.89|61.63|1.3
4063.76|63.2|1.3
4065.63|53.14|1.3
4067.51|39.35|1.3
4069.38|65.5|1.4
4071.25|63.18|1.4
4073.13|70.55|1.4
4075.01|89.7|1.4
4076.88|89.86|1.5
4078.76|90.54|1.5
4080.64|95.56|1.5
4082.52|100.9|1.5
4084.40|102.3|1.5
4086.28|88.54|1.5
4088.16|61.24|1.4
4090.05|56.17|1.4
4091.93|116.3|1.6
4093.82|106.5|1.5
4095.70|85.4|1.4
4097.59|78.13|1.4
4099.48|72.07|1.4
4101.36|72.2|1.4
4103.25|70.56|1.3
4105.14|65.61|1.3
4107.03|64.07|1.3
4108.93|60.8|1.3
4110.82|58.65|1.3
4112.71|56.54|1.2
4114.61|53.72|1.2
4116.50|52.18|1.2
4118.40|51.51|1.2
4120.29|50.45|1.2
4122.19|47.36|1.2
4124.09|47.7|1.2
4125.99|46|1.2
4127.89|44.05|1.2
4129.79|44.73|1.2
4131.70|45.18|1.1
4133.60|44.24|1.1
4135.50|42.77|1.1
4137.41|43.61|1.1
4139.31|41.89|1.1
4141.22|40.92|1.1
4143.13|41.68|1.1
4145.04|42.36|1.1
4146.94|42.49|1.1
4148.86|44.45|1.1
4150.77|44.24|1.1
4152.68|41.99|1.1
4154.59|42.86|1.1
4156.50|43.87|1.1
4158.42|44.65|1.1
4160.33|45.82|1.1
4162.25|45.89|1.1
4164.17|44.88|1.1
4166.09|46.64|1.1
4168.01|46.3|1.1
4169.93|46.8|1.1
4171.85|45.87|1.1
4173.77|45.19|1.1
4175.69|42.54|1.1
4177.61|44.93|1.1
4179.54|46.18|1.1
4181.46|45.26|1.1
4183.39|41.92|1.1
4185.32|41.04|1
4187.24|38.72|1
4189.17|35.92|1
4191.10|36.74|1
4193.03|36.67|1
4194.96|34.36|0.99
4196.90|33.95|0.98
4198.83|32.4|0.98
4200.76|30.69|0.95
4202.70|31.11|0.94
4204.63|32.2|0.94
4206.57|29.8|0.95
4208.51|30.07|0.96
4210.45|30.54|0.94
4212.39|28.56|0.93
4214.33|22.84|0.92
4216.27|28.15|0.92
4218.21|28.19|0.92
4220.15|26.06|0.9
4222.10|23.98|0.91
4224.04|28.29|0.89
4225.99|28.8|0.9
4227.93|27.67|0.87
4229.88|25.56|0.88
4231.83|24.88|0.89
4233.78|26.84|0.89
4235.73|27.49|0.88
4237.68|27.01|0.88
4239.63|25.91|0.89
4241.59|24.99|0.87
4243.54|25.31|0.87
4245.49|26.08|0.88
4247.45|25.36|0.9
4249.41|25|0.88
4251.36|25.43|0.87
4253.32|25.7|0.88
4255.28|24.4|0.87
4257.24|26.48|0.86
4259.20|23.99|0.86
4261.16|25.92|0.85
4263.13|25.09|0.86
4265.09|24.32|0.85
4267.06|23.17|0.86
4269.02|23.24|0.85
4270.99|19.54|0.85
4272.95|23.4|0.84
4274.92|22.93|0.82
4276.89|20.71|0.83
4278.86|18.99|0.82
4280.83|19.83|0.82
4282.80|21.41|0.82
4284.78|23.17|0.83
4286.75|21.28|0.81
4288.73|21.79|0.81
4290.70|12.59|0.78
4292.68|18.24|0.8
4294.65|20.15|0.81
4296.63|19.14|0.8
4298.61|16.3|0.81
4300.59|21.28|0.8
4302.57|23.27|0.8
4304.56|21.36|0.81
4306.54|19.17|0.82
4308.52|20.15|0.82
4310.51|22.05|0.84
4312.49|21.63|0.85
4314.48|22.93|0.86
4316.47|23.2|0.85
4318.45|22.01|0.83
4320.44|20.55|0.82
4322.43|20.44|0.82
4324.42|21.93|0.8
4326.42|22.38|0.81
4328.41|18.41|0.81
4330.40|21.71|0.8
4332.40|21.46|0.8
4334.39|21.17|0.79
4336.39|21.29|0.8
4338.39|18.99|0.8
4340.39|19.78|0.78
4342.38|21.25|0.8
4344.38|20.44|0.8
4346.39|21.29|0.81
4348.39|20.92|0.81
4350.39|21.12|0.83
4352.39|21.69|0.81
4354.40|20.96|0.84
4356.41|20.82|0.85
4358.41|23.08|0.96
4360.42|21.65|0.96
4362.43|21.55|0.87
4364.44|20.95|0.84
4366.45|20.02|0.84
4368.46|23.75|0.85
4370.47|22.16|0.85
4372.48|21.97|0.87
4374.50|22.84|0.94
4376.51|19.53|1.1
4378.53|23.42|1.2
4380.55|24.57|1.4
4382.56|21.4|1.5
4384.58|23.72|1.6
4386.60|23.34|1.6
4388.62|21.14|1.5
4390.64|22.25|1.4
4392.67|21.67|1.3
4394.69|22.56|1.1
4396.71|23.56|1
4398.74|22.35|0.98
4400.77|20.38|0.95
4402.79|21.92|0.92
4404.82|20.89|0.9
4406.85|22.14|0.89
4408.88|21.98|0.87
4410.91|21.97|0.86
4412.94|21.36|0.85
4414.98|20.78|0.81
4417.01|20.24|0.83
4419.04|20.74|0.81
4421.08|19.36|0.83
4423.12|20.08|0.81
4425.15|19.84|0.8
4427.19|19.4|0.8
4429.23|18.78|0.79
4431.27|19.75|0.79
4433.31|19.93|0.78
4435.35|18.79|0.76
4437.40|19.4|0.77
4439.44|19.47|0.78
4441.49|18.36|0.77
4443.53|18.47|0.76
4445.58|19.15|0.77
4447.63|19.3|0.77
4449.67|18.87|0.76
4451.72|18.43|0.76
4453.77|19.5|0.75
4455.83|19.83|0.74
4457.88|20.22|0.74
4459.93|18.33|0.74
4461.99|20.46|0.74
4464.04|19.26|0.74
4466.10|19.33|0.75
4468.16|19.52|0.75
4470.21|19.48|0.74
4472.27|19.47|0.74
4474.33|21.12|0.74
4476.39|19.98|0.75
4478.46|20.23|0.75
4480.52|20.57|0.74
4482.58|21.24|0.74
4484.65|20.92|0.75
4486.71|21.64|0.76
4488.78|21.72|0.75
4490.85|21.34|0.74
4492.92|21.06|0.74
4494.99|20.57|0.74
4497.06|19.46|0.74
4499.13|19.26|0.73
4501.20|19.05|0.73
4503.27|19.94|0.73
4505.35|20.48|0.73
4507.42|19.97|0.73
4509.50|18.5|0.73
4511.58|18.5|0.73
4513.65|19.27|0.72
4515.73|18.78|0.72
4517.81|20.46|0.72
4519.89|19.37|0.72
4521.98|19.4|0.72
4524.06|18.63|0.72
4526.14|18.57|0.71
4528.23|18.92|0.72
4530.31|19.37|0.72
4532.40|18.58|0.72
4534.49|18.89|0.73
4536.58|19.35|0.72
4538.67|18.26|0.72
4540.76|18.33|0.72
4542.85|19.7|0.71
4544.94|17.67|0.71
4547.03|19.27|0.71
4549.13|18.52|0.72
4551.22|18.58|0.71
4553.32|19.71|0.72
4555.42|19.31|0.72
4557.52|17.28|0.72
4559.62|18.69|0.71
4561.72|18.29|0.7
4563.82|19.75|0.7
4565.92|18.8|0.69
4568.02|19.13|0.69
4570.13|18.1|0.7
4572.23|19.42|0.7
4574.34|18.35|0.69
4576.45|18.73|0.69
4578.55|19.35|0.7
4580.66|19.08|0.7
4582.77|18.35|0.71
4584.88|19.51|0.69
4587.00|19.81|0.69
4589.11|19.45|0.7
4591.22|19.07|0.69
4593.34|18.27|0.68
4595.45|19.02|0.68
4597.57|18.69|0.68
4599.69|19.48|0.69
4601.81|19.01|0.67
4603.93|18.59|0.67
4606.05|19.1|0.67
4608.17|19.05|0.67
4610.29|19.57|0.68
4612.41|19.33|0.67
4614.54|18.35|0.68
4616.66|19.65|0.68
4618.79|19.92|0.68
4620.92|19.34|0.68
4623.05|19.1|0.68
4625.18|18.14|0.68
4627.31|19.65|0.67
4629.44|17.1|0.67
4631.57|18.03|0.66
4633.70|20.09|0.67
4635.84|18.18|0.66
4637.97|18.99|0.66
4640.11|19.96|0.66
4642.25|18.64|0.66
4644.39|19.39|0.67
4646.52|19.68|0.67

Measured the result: 0.25 mag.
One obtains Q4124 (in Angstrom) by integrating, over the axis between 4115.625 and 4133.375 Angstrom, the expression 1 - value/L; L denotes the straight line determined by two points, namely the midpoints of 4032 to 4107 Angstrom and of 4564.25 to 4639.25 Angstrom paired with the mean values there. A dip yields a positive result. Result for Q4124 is 3.5 Angstrom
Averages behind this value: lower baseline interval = 63.9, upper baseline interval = 19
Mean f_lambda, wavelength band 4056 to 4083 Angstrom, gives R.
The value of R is 69.7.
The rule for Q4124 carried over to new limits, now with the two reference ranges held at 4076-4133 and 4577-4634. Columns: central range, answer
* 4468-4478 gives 3.8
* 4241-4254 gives 7.0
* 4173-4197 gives 8.1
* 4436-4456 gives 9.1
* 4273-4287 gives 8.2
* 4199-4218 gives 9.5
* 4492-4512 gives 6.6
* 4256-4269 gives 7.0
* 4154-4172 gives 5.0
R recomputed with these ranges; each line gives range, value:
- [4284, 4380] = 21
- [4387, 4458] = 20.4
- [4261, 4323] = 21.2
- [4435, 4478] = 19.4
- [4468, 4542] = 19.7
